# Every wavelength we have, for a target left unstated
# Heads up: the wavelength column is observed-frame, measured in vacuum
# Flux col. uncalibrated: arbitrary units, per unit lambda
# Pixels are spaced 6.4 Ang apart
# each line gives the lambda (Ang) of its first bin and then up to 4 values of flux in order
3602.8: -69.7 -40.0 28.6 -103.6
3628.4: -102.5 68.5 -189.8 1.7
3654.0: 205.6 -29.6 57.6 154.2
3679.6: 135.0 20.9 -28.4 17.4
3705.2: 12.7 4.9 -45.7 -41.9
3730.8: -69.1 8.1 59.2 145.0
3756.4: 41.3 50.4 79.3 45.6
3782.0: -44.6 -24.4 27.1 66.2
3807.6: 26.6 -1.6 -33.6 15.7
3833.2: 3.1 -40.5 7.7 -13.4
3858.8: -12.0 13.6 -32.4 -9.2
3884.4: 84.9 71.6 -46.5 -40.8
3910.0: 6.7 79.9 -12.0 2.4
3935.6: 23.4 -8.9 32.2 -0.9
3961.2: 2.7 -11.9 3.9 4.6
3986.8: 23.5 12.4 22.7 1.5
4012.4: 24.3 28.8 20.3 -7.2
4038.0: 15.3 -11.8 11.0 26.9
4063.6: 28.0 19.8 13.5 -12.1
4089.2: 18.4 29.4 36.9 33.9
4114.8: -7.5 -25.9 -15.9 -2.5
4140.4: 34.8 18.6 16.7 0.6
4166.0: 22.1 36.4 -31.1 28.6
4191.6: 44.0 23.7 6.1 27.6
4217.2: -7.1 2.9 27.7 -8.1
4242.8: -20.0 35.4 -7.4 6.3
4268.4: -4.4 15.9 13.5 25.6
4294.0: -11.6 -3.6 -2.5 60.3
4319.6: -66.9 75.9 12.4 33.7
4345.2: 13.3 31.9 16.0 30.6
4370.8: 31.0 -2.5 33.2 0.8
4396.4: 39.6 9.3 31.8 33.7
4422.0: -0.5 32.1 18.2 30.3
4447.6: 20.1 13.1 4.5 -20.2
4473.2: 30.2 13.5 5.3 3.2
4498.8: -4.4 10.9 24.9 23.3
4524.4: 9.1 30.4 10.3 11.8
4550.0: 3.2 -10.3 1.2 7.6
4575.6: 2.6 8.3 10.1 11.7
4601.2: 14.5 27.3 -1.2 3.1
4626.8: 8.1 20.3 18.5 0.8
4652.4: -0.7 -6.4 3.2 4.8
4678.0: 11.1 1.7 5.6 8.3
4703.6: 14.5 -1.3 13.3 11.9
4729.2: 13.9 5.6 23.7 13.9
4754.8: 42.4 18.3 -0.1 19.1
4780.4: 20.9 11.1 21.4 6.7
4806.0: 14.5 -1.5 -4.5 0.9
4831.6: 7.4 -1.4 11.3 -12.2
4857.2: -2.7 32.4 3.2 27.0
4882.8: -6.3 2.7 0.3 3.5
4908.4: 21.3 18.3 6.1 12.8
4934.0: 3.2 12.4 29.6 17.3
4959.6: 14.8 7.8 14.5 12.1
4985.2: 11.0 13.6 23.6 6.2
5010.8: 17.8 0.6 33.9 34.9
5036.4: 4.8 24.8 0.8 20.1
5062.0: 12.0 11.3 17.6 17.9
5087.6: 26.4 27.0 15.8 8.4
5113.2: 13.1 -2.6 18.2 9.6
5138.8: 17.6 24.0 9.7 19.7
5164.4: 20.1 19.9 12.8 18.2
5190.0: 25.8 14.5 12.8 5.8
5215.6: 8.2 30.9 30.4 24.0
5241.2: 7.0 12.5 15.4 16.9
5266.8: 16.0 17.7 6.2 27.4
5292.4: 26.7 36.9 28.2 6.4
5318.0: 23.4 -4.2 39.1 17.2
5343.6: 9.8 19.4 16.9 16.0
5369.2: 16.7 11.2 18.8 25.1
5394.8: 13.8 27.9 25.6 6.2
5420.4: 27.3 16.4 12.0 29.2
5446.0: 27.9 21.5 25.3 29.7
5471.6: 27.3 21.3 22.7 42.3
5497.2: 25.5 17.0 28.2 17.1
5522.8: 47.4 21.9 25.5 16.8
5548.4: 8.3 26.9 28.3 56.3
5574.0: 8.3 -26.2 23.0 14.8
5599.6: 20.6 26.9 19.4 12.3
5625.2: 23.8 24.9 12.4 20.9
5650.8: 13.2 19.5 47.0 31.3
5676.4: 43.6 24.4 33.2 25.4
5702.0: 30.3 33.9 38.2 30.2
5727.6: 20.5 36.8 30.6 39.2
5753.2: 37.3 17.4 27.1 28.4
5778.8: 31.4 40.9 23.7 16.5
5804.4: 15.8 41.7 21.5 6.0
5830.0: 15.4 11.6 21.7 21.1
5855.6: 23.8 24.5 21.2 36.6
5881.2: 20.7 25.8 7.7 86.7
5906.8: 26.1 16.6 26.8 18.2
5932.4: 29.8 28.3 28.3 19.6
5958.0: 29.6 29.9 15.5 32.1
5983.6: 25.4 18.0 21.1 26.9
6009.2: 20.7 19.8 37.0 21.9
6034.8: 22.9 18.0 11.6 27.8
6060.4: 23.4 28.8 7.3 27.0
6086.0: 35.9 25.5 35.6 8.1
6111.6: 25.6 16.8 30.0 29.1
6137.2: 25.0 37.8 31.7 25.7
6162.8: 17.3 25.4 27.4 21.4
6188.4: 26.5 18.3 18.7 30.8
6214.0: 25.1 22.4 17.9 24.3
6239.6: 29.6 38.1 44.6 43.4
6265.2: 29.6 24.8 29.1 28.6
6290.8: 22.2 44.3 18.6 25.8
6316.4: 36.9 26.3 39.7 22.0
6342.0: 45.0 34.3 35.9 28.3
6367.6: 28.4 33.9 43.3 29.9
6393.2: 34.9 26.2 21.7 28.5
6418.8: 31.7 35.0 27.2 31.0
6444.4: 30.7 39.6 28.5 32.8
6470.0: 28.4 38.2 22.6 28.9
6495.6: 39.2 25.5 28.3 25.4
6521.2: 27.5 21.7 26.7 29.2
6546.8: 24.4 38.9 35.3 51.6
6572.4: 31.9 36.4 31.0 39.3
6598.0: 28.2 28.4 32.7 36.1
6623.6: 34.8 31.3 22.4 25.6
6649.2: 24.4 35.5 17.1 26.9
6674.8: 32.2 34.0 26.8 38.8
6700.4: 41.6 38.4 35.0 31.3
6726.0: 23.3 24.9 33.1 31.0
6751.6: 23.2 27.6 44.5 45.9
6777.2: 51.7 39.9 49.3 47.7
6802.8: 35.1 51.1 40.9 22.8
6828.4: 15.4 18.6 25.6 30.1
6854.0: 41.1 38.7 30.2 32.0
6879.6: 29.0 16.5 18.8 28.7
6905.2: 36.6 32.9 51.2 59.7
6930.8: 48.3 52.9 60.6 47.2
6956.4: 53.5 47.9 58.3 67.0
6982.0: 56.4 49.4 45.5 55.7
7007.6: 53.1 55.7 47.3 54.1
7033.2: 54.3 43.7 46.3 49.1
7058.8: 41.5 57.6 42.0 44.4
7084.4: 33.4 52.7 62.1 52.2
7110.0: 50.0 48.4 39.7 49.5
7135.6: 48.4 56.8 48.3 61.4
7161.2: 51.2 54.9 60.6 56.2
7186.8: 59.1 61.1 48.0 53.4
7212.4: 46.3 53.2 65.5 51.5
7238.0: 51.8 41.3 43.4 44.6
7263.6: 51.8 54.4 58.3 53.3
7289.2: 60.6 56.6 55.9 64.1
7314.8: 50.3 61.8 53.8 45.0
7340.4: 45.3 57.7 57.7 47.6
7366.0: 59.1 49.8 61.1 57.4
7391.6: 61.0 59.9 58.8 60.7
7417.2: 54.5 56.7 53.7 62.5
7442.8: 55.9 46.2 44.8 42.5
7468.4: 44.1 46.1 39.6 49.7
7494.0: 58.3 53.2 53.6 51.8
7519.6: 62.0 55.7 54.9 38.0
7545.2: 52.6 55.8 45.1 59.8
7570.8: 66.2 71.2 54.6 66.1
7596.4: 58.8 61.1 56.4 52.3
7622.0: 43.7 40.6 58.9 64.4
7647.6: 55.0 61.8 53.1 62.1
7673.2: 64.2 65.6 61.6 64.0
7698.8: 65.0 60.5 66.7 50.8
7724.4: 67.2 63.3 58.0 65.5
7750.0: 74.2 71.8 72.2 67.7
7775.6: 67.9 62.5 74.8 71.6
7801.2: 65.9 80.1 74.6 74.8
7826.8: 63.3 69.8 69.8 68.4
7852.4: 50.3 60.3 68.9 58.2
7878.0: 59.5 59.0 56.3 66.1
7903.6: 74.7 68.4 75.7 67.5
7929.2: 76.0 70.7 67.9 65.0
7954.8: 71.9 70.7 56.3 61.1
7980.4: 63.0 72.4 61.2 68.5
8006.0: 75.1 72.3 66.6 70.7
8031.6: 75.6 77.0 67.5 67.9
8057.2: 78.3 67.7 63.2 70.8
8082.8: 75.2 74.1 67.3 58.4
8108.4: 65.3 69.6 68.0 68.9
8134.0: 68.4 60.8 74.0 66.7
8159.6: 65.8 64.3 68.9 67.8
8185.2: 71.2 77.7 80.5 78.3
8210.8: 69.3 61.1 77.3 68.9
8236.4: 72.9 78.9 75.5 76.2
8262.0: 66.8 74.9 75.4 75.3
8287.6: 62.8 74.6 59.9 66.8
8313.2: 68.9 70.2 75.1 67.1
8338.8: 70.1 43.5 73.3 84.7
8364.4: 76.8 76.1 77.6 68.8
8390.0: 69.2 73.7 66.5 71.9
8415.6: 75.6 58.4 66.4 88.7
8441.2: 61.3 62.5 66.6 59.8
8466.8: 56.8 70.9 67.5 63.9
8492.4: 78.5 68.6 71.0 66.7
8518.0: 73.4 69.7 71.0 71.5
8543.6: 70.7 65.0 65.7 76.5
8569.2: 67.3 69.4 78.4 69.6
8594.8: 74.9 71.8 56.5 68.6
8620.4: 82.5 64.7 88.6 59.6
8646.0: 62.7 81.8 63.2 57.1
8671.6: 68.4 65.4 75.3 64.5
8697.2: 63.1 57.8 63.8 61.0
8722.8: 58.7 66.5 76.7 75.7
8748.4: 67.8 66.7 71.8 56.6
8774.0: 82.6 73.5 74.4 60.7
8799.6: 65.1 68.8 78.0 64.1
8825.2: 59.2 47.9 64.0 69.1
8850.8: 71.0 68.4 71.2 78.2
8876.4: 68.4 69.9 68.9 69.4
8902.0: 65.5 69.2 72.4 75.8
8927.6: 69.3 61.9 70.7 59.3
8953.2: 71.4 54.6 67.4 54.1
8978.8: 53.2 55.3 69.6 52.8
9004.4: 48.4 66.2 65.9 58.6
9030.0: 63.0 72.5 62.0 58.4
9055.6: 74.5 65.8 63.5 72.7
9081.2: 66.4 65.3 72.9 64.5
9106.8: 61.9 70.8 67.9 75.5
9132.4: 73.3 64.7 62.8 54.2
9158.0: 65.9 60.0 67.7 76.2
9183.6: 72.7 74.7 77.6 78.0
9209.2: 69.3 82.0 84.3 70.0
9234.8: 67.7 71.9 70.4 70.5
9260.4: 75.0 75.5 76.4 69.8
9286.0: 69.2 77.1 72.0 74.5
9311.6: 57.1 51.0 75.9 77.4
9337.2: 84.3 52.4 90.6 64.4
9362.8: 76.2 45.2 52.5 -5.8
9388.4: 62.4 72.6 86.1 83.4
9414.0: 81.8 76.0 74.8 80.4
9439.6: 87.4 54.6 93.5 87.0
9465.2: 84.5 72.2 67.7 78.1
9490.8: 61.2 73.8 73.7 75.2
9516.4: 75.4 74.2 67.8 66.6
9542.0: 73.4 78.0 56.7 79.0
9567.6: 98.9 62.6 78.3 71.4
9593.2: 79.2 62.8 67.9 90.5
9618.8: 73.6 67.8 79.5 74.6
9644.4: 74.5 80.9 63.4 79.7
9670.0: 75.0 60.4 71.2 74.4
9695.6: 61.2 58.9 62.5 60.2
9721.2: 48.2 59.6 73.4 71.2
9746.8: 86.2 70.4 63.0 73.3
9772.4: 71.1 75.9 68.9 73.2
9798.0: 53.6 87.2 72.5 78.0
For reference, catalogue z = 0.736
